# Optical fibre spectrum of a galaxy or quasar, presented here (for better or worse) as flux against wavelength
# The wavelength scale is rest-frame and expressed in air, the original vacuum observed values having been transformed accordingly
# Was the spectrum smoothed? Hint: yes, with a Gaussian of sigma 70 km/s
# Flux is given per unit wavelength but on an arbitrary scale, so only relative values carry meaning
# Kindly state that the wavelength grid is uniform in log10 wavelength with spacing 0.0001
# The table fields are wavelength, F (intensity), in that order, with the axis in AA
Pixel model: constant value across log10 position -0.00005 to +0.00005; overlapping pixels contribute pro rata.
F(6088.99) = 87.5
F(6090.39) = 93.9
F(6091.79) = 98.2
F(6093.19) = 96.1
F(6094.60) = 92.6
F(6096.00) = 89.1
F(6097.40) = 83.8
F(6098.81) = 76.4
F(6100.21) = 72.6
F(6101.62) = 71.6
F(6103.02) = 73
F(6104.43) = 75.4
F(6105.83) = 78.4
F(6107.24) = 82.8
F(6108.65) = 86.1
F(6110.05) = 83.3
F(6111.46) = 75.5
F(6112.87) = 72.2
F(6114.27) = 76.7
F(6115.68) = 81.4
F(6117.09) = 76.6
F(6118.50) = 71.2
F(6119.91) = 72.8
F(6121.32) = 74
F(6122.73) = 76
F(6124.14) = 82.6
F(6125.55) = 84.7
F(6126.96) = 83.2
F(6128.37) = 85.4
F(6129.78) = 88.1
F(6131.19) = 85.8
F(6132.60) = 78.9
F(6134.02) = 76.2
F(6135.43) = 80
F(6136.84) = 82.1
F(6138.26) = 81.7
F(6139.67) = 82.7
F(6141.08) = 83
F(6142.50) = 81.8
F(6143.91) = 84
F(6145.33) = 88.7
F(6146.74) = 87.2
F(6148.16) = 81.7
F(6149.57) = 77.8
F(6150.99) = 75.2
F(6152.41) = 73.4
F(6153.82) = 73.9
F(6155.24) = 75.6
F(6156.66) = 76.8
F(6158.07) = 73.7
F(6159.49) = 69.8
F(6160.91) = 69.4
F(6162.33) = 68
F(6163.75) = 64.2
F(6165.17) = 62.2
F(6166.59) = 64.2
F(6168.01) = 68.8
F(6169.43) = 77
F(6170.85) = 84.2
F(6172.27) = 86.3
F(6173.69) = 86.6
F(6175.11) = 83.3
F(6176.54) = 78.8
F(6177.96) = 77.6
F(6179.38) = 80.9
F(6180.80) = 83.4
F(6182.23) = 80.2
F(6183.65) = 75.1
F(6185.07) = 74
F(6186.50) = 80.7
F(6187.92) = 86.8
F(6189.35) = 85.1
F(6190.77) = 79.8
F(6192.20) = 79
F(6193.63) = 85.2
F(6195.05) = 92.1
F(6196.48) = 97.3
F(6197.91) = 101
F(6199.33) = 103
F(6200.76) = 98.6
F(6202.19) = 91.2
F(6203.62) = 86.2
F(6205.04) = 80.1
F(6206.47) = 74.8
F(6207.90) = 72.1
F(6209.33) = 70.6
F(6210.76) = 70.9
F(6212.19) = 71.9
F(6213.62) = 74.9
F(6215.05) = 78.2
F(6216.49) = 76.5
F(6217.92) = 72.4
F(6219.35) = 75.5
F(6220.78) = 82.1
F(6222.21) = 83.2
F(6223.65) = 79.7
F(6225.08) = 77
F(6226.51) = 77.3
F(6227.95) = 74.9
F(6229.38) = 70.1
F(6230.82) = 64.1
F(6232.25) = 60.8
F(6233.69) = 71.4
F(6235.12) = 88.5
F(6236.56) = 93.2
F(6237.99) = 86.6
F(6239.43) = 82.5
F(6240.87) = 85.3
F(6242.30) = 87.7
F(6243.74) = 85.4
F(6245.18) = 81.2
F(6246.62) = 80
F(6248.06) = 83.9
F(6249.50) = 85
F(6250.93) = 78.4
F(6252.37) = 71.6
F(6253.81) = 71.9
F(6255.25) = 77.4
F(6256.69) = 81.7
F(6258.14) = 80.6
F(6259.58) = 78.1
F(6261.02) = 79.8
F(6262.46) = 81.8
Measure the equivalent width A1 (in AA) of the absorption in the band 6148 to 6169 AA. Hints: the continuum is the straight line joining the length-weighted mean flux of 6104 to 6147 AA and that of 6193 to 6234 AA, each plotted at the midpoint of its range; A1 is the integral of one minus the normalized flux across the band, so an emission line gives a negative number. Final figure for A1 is 2.3 AA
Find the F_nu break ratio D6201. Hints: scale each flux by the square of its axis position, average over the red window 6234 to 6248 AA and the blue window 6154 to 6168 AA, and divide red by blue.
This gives 1.3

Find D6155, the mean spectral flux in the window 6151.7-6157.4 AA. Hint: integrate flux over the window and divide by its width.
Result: 75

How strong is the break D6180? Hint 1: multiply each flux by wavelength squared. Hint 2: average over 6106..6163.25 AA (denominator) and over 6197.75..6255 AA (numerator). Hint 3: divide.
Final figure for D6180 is 1.04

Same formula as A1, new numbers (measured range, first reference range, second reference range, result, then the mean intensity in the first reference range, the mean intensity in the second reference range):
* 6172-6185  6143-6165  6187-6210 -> 0.1 AA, 75.7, 86.4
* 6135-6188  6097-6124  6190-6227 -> 1.1 AA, 76.9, 82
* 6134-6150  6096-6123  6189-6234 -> -0.9 AA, 77.2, 79.9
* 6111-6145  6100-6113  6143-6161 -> -1.0 AA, 77.4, 77.8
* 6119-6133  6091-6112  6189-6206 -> 0.5 AA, 82.4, 89.8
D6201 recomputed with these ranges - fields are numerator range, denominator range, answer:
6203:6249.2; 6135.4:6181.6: 1.03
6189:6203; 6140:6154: 1.15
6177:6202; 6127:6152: 1.06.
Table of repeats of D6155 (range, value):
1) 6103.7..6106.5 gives 76.9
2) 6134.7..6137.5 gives 81.1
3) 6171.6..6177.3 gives 83.6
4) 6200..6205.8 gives 89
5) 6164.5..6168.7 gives 65.1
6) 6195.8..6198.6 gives 99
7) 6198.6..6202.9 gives 97.7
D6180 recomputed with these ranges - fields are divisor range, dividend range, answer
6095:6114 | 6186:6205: 1.17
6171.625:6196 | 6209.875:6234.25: 0.91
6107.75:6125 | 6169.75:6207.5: 1.12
